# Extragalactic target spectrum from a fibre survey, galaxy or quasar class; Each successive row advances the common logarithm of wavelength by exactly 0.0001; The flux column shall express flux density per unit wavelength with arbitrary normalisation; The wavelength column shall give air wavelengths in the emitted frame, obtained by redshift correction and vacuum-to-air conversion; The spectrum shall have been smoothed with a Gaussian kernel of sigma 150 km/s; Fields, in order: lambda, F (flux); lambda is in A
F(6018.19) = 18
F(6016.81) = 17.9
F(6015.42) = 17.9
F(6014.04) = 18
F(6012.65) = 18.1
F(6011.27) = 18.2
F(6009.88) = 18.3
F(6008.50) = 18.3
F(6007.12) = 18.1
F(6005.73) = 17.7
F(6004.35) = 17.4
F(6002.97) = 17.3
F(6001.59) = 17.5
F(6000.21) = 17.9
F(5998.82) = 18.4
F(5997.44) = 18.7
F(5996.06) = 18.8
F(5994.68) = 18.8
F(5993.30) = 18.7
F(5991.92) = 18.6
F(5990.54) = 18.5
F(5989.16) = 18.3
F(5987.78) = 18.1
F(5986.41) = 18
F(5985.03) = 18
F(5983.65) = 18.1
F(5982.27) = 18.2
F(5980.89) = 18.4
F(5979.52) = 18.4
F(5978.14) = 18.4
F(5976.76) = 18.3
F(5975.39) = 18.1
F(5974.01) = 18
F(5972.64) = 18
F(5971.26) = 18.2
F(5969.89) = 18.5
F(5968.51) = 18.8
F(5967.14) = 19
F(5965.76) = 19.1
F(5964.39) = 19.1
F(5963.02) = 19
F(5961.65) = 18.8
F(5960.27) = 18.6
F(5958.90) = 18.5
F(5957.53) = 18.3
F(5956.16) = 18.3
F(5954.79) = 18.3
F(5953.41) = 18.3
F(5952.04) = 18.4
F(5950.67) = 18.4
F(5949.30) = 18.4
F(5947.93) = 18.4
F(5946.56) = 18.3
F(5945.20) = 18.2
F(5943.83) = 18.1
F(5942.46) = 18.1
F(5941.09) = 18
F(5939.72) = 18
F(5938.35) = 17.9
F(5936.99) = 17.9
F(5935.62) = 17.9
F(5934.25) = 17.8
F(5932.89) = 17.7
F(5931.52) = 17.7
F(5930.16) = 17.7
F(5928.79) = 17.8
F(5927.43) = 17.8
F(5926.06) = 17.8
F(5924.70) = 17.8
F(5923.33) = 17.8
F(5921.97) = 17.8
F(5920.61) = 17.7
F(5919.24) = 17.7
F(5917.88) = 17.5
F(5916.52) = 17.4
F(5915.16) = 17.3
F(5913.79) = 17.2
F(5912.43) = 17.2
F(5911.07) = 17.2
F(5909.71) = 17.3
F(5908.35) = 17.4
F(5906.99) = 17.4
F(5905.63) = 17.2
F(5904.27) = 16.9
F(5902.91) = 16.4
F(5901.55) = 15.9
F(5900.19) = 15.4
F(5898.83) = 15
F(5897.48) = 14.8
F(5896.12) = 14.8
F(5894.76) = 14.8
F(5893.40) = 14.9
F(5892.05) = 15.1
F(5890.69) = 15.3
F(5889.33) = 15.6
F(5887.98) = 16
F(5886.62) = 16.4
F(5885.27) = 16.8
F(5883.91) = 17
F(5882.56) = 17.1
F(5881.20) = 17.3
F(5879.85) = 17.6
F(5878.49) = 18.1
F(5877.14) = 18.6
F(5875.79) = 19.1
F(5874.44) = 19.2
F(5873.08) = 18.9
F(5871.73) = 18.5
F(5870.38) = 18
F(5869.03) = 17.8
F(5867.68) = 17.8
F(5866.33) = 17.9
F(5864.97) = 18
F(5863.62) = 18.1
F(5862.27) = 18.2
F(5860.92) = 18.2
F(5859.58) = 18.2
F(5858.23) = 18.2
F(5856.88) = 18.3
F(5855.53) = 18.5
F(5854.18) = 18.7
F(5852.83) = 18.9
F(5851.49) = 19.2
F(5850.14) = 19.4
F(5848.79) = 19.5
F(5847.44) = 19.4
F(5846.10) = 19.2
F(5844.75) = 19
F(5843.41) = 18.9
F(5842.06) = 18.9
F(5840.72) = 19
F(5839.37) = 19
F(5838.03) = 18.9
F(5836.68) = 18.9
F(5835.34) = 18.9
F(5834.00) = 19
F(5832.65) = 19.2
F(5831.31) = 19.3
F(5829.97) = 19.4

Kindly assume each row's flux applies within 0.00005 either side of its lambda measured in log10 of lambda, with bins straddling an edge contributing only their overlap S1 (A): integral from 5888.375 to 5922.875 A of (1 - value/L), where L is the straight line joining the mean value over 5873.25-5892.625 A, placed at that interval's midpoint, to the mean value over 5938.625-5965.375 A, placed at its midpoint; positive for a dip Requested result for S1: 2.2 A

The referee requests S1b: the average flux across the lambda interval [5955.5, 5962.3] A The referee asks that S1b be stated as 18.5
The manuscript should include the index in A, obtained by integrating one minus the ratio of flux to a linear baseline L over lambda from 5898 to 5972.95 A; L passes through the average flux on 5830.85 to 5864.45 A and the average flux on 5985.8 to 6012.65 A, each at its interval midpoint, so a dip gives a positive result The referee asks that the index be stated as 2.6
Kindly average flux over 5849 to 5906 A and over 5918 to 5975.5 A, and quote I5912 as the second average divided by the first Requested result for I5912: 1.05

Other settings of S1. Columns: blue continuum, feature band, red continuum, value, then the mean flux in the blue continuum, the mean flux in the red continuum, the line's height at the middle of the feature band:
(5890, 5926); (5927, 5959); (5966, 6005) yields -1.3 A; 16.6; 18.3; 17.4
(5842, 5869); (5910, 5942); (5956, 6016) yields 1.3 A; 18.6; 18.3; 18.4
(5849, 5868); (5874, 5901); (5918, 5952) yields 2.7 A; 18.4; 17.9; 18.2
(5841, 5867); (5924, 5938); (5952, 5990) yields 0.5 A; 18.7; 18.4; 18.5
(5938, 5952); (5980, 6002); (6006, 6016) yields -0.2 A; 18.2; 18.1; 18.1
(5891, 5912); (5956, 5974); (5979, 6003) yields -1.0 A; 16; 18.3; 17.6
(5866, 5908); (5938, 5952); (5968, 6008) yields -0.5 A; 16.8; 18.2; 17.6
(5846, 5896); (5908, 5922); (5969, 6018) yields 0.4 A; 17.7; 18.2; 17.9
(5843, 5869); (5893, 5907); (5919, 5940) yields 1.9 A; 18.6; 17.8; 18.1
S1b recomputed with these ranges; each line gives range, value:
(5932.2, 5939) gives 17.8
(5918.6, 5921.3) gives 17.7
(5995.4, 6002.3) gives 18.2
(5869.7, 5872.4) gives 18.3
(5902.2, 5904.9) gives 16.6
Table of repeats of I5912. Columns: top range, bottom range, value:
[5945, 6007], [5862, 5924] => 1.07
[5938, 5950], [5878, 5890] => 1.08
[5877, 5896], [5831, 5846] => 0.86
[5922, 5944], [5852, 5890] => 1.00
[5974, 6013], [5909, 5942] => 1.03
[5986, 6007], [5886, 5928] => 1.10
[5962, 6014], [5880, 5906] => 1.15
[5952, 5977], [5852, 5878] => 1.01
